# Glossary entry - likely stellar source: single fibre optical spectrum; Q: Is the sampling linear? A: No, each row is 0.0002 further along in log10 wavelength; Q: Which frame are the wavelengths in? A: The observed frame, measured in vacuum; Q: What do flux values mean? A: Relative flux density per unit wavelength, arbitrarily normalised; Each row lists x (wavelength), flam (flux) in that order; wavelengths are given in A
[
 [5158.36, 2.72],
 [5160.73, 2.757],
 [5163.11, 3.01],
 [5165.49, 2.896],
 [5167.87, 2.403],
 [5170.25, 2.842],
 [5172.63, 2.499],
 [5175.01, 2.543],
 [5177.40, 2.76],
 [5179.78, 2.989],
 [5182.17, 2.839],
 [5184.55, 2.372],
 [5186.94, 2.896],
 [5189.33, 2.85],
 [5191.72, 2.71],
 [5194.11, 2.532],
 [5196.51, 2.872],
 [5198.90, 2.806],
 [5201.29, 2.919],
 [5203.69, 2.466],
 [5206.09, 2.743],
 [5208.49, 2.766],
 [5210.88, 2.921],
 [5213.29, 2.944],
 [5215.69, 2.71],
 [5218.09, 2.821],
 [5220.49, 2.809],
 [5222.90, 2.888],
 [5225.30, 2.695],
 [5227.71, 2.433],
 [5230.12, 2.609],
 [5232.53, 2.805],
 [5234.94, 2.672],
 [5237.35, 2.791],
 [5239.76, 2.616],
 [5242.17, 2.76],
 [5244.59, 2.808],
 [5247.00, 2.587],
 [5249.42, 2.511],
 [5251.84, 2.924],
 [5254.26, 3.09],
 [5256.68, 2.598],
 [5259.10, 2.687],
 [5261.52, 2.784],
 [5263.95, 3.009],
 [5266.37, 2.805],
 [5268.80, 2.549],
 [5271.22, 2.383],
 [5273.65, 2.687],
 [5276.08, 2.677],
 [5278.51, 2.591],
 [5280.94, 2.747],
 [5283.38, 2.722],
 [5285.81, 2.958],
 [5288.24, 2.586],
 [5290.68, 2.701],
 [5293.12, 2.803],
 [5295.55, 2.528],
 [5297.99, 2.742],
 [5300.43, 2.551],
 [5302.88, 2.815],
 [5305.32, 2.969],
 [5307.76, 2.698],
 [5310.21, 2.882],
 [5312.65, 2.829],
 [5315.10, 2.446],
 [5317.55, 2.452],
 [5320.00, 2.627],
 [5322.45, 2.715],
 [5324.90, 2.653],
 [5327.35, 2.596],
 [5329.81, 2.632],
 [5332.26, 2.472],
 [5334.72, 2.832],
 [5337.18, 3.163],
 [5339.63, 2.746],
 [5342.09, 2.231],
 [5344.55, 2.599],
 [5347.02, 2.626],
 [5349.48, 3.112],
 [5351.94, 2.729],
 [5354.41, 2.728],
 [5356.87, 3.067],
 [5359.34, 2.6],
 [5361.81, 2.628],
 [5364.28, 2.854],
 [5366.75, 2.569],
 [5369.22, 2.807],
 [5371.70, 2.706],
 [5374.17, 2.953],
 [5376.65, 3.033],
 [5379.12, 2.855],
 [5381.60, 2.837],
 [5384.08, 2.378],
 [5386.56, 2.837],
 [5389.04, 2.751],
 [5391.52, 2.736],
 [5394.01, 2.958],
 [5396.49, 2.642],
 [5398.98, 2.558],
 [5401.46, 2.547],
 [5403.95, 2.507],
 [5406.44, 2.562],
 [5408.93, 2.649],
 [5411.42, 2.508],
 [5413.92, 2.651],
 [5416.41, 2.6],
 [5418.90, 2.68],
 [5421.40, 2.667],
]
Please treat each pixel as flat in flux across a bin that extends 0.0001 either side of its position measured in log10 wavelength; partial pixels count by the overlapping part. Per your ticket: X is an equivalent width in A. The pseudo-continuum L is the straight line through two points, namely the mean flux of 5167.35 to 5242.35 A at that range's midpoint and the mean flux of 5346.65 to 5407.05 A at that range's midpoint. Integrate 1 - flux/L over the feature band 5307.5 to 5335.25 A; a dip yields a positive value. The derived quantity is 1.0 A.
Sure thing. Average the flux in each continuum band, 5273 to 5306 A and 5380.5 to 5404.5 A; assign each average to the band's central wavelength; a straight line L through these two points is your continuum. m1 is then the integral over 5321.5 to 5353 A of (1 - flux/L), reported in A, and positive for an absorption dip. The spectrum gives 0.0 A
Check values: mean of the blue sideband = 2.72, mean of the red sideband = 2.68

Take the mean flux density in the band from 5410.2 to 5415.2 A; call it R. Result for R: 2.58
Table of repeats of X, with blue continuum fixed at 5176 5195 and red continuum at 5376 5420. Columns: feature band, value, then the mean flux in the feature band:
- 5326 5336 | 0.23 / 2.63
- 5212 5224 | -0.44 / 2.83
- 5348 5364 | -0.71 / 2.81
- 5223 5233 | 0.30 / 2.65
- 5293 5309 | -0.09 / 2.72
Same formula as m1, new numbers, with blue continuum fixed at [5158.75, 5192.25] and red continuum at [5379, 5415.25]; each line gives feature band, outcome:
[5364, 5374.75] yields -0.4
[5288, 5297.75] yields 0.1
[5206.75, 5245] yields -0.4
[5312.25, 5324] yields 0.4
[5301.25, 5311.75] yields -0.5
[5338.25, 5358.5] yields -0.4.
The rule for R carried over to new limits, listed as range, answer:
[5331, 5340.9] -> 2.8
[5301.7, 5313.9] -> 2.84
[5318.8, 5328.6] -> 2.65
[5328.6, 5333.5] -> 2.55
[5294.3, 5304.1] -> 2.66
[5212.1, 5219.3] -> 2.83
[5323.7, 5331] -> 2.63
